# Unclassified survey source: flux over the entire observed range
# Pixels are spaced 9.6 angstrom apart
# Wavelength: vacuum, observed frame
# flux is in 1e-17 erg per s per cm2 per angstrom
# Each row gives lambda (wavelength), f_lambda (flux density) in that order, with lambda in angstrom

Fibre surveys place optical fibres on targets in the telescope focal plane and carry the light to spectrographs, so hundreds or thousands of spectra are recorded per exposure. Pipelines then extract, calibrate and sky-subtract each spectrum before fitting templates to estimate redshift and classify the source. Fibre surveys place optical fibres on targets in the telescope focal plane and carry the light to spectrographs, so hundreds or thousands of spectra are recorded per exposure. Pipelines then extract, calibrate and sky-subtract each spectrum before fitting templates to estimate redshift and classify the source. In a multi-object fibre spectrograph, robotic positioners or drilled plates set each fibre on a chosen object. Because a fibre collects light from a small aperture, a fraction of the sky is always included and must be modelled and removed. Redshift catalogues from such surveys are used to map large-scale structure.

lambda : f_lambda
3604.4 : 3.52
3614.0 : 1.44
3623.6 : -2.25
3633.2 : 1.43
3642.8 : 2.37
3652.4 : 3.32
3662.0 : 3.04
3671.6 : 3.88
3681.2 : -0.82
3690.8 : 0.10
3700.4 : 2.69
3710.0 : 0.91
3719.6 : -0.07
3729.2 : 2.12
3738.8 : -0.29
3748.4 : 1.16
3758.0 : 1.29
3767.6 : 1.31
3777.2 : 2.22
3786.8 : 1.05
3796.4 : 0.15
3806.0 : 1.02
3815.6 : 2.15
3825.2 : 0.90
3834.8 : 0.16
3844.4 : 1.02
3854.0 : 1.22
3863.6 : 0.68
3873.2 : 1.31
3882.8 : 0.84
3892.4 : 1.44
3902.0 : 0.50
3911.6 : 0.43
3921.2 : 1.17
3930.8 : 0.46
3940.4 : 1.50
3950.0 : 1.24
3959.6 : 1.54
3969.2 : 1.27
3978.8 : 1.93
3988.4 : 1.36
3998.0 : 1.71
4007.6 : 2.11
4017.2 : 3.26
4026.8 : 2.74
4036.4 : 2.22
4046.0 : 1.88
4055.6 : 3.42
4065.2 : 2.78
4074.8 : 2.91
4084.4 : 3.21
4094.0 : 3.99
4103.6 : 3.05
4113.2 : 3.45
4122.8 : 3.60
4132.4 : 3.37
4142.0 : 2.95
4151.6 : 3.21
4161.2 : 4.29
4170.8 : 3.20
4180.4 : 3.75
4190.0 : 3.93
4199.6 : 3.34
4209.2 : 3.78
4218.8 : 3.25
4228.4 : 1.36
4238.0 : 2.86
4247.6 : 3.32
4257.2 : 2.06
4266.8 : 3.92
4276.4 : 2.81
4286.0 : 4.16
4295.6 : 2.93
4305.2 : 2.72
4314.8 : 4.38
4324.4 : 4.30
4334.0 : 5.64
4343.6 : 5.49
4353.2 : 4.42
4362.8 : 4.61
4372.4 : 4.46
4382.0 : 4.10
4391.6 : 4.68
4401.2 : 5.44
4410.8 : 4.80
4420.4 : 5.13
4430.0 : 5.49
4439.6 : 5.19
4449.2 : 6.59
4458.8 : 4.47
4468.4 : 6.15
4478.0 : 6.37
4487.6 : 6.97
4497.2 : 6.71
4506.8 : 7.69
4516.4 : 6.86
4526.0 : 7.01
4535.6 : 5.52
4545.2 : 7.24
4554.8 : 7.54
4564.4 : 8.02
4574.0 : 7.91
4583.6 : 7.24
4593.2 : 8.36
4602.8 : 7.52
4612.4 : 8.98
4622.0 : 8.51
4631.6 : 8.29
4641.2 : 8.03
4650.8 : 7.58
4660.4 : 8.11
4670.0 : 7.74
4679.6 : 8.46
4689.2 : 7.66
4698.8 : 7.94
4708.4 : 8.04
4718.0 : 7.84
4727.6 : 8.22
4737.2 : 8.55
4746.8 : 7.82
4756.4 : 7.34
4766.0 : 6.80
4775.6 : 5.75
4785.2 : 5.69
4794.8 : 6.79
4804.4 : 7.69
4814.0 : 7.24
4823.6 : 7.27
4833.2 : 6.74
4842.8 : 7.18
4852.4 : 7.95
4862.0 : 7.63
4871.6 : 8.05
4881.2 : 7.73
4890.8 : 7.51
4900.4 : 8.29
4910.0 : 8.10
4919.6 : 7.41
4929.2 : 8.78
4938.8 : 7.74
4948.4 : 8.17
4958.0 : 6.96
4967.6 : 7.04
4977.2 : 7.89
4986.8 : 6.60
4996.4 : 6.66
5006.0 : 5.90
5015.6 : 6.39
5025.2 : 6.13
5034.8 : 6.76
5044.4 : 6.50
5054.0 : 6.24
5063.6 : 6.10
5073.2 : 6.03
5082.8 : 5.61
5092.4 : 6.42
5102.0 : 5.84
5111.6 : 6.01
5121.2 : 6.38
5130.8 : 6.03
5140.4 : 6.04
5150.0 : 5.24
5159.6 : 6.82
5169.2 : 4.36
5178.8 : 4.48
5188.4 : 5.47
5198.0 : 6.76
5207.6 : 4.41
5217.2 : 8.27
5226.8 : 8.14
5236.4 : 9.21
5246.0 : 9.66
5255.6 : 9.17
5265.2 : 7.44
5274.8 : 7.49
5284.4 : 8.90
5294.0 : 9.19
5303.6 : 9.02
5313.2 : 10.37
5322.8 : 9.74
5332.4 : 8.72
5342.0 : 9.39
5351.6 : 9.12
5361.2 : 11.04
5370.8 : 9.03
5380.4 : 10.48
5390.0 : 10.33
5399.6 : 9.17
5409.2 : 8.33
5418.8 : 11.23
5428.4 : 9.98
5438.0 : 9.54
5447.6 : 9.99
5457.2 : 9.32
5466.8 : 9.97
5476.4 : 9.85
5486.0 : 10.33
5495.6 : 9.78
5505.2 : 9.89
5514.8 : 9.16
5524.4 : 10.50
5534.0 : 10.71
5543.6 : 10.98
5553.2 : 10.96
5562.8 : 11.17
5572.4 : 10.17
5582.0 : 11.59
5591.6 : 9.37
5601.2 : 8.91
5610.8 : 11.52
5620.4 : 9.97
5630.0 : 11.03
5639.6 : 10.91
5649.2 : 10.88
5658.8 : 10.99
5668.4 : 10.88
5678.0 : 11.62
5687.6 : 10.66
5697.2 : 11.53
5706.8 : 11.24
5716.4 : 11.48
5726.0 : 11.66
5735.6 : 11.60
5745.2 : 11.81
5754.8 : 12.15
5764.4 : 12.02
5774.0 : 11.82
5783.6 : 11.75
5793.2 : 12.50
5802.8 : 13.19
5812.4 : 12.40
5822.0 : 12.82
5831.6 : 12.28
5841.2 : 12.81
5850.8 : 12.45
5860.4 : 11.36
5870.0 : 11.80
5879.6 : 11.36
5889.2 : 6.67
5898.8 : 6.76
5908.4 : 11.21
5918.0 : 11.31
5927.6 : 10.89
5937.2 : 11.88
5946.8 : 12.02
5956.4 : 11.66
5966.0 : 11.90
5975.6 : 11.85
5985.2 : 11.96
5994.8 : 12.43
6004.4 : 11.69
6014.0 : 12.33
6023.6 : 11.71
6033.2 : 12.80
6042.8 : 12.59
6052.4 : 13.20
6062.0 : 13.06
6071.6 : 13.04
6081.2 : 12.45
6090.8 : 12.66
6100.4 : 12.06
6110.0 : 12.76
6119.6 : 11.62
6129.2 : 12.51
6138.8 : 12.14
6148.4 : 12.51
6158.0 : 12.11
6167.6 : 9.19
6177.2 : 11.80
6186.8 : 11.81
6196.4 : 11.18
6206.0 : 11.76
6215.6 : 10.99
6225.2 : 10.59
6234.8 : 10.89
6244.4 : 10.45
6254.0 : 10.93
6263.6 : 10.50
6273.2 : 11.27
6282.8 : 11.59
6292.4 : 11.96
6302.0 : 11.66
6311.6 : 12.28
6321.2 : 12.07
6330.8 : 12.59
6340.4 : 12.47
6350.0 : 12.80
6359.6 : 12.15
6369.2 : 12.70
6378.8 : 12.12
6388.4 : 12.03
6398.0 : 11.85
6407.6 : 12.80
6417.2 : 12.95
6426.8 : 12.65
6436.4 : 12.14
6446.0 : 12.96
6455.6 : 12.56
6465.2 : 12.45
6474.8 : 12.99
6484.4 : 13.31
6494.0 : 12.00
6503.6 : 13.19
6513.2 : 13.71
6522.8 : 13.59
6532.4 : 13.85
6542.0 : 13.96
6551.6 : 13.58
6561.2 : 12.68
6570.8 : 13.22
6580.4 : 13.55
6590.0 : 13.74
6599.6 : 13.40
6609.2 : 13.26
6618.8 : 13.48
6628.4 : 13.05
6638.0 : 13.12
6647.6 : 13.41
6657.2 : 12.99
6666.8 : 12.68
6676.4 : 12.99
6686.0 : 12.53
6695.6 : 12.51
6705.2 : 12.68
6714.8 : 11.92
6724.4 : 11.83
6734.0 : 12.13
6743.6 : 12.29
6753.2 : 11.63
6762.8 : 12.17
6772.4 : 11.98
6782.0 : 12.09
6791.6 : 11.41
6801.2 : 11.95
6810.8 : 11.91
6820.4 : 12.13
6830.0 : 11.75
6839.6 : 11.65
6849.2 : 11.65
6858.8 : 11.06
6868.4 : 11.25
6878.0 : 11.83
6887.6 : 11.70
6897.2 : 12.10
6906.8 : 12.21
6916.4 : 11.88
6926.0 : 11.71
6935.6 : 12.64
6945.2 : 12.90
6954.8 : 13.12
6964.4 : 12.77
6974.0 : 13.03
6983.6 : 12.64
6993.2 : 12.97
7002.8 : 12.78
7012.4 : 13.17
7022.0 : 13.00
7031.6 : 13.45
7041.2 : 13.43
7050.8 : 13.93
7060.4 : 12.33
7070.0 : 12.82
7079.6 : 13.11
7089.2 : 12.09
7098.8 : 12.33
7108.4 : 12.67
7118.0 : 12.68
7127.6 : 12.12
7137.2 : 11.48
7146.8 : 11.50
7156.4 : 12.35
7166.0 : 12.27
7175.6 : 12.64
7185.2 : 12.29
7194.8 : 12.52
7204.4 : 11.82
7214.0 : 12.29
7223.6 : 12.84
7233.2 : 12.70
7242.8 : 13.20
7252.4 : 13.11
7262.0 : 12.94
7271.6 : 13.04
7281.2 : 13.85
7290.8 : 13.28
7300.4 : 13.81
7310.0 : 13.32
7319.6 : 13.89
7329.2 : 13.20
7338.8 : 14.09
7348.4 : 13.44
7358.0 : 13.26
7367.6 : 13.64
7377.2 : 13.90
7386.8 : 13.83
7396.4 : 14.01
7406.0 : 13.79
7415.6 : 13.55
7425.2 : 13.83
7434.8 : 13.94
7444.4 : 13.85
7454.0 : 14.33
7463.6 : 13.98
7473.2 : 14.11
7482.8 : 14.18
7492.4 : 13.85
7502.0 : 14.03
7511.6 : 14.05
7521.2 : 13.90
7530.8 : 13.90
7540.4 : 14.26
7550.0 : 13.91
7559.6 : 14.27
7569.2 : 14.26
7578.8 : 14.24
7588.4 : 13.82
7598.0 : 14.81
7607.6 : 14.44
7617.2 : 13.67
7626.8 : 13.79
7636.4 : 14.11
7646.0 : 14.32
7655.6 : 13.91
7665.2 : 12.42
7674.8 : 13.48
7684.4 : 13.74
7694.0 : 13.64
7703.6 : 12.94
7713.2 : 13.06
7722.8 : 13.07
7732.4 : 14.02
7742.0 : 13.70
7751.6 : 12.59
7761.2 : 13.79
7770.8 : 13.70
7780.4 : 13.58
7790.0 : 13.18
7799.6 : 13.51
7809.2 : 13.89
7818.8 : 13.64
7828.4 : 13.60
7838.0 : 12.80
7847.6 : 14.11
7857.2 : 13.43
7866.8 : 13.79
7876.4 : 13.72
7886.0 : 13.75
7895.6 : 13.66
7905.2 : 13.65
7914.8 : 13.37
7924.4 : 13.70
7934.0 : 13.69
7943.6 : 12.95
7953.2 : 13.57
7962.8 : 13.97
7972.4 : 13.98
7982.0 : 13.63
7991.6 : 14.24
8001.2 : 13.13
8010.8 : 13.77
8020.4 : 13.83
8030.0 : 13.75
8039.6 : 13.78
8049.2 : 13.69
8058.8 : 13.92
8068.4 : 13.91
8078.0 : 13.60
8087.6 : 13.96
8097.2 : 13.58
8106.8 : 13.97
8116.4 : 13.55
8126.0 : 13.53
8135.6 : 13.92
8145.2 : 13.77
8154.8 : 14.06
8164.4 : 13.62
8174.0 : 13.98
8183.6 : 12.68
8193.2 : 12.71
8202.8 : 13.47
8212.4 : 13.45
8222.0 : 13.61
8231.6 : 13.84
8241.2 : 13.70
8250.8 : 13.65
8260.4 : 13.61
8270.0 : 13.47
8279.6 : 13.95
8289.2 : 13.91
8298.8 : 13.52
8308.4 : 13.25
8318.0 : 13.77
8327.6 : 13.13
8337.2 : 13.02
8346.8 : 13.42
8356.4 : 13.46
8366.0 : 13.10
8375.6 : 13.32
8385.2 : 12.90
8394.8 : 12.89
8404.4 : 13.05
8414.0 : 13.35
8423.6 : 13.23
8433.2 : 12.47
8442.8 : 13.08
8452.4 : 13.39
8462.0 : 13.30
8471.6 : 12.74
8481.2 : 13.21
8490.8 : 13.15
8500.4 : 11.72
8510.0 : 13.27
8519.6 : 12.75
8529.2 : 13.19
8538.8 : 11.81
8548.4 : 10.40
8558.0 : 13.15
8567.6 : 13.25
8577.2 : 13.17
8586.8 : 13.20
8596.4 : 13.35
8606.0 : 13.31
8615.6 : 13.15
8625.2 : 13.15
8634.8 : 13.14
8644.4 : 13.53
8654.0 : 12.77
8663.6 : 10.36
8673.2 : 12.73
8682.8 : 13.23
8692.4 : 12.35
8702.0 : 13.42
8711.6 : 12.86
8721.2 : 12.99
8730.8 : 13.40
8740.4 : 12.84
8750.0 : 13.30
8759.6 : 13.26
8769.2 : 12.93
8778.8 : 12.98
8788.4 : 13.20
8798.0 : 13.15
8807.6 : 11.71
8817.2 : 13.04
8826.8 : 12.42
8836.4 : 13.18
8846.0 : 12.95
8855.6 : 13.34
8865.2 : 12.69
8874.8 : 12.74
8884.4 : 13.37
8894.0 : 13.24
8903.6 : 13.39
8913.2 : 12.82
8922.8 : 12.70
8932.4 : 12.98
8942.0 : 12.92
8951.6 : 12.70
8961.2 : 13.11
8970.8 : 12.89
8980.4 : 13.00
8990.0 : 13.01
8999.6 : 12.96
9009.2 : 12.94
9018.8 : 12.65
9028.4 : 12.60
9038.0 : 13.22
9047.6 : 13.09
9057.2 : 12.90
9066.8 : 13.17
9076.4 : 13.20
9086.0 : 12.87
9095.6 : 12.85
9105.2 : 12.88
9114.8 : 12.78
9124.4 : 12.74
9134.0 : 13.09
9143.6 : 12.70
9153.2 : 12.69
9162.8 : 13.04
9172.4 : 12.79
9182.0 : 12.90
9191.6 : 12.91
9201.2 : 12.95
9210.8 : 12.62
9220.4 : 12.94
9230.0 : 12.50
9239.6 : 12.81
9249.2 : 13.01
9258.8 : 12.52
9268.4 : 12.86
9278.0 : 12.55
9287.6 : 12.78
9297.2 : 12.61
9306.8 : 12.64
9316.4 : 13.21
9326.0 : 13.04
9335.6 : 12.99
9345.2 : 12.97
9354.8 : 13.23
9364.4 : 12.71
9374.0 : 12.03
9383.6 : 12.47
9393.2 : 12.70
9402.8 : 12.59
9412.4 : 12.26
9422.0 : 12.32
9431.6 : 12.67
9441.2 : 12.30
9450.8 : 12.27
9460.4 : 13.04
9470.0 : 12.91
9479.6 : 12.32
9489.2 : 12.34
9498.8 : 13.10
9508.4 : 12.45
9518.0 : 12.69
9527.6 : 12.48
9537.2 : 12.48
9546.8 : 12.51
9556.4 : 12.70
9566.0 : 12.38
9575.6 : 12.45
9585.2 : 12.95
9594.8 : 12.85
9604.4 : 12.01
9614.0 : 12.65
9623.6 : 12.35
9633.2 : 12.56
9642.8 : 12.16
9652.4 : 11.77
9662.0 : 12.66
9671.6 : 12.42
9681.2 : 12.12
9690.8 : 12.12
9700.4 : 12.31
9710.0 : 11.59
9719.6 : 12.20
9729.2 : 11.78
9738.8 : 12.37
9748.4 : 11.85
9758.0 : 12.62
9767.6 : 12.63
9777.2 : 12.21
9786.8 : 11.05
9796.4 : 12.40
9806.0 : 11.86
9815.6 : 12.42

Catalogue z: 0.00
